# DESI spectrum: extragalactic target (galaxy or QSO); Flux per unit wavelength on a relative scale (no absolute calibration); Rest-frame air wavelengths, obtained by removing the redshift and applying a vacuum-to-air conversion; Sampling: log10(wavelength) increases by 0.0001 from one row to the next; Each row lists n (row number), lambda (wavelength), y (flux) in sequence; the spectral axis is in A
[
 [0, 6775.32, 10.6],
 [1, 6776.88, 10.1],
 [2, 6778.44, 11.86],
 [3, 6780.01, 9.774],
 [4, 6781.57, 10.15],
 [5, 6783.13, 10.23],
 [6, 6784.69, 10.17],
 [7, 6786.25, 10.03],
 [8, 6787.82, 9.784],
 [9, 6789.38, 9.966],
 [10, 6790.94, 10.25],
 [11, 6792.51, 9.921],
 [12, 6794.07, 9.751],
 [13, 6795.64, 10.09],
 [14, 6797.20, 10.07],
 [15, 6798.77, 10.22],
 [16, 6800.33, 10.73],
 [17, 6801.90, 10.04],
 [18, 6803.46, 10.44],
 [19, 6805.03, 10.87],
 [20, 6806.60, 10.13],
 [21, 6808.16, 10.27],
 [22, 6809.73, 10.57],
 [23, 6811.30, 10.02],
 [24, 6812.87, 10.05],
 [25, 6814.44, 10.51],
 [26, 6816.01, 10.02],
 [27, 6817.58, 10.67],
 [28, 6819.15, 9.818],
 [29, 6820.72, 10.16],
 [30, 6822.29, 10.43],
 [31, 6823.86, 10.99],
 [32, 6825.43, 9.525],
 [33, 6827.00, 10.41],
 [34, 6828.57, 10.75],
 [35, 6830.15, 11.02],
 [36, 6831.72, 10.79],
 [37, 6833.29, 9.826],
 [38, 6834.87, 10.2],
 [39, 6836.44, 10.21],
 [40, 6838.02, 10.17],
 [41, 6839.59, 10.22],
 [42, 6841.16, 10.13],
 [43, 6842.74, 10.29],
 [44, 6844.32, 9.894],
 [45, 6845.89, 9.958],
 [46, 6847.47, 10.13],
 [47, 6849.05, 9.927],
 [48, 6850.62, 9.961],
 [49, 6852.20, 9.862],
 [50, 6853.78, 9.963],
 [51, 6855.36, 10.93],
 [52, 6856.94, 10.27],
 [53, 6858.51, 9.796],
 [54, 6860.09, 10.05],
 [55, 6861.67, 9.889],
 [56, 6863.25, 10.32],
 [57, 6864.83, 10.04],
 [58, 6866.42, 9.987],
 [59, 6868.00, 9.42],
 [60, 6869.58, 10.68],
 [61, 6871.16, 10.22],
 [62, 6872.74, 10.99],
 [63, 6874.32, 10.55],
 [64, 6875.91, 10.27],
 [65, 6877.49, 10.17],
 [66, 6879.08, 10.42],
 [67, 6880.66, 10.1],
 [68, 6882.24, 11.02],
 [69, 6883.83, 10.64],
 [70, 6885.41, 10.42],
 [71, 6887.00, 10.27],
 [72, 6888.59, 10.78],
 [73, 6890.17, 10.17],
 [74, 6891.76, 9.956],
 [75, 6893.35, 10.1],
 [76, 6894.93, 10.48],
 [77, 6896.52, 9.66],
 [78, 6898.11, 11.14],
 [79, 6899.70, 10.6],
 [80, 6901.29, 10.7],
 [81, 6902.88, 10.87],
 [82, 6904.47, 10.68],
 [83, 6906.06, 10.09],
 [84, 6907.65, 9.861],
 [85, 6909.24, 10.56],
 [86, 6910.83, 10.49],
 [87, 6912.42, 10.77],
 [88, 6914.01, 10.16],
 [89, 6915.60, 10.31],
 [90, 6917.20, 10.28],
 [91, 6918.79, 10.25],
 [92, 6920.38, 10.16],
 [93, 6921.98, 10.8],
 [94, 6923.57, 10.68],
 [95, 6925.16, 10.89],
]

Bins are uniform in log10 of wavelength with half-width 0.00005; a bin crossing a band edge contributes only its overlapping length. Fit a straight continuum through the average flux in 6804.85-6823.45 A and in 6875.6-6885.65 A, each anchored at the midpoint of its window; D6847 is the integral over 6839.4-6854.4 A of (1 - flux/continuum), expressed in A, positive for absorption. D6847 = 0.5 A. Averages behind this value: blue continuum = 10.3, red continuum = 10.4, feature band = 10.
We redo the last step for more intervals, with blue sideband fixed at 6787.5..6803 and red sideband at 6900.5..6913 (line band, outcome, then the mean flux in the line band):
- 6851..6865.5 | 0.3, 10.1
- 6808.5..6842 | -0.3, 10.3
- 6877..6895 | 0.1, 10.4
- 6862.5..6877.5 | 0.1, 10.3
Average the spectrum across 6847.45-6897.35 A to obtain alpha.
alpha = 10.2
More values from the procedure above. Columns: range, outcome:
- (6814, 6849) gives 10.3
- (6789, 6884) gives 10.2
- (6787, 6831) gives 10.3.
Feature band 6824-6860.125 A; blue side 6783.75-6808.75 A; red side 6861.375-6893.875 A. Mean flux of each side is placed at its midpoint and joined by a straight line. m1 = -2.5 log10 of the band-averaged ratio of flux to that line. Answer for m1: 0.00 mag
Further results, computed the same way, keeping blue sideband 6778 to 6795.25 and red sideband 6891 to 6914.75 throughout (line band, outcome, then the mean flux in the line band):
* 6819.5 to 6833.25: -0.02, 10.5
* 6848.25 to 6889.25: 0.01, 10.3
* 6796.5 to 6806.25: -0.02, 10.4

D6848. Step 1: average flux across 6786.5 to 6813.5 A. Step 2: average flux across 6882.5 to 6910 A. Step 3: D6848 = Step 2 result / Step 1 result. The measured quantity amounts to 1.0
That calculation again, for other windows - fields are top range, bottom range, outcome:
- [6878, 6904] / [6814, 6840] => 1.01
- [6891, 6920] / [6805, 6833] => 1.00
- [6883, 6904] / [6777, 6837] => 1.02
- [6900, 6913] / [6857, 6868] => 1.05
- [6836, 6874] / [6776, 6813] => 0.99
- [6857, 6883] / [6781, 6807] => 1.01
